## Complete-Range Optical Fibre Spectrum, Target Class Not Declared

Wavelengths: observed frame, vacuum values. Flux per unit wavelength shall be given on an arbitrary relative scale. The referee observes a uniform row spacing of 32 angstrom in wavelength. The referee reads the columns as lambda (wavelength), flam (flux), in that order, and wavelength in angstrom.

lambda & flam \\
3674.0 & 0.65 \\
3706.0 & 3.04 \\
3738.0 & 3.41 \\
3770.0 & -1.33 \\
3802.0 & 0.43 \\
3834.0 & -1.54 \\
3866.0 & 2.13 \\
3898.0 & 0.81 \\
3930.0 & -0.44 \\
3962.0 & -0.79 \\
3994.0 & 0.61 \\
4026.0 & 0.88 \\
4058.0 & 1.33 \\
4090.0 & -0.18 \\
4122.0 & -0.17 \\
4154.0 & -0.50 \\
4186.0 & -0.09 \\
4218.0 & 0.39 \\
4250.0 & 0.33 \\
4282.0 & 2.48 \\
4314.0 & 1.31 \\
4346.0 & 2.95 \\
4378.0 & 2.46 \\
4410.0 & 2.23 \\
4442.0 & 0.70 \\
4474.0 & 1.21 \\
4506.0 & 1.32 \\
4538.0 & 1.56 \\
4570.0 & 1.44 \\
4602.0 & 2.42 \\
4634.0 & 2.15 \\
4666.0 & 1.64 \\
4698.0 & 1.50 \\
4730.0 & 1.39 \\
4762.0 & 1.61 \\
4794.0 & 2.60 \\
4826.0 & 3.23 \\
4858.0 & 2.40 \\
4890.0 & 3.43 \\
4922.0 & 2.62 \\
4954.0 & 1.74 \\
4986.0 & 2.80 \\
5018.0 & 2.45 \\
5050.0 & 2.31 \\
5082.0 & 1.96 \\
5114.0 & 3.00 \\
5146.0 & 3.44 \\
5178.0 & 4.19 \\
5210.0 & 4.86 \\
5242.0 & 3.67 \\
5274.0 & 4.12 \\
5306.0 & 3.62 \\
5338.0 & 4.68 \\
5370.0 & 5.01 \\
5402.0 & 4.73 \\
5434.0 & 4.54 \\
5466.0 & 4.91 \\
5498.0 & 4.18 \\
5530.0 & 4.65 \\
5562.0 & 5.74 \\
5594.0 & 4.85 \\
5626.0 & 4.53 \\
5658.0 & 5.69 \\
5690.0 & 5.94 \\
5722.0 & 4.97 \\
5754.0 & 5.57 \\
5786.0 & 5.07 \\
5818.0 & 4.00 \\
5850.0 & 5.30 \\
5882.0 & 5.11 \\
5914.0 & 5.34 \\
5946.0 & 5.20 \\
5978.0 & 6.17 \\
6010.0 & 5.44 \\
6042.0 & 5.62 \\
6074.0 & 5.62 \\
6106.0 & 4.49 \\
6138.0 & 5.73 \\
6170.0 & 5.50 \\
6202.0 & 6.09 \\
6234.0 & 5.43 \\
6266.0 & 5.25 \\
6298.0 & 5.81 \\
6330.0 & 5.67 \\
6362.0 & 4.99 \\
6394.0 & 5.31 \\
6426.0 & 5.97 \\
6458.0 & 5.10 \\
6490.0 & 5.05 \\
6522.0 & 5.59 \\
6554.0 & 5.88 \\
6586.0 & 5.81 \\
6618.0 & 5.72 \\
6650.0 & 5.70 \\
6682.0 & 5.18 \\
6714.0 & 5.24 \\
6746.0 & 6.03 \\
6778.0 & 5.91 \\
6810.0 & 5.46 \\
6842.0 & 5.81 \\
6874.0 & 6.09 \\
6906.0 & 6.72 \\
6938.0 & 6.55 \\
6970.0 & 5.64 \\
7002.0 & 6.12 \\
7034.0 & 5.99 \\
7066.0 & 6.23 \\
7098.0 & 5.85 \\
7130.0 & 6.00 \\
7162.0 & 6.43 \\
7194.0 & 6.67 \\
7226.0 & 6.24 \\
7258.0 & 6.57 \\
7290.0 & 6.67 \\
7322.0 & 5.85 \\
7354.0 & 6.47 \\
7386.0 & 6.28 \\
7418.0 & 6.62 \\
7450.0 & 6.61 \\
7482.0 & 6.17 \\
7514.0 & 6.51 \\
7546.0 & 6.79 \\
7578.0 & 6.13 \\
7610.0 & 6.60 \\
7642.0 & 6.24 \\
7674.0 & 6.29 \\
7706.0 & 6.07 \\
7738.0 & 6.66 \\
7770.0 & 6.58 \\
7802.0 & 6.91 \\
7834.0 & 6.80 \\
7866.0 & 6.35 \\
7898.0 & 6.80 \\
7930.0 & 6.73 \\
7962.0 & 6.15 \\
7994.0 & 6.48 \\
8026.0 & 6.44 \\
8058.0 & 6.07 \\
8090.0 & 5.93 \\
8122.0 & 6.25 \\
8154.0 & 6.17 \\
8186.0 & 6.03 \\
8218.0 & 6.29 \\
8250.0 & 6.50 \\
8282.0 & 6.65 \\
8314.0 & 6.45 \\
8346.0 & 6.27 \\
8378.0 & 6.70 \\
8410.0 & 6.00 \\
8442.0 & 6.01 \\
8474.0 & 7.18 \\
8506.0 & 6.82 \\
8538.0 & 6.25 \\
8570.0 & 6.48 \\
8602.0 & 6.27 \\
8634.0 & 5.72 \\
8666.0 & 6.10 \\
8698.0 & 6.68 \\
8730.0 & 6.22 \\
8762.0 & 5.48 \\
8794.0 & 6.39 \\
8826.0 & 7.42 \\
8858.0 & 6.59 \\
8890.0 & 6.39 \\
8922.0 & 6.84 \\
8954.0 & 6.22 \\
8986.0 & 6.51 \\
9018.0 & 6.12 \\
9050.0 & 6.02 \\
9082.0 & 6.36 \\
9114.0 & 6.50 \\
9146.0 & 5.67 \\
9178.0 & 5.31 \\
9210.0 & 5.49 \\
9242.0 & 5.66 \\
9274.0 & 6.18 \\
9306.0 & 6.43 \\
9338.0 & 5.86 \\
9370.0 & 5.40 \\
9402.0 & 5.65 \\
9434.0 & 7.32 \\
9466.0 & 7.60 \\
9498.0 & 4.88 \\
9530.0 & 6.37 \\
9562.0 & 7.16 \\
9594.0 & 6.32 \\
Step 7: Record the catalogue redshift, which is 0.29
